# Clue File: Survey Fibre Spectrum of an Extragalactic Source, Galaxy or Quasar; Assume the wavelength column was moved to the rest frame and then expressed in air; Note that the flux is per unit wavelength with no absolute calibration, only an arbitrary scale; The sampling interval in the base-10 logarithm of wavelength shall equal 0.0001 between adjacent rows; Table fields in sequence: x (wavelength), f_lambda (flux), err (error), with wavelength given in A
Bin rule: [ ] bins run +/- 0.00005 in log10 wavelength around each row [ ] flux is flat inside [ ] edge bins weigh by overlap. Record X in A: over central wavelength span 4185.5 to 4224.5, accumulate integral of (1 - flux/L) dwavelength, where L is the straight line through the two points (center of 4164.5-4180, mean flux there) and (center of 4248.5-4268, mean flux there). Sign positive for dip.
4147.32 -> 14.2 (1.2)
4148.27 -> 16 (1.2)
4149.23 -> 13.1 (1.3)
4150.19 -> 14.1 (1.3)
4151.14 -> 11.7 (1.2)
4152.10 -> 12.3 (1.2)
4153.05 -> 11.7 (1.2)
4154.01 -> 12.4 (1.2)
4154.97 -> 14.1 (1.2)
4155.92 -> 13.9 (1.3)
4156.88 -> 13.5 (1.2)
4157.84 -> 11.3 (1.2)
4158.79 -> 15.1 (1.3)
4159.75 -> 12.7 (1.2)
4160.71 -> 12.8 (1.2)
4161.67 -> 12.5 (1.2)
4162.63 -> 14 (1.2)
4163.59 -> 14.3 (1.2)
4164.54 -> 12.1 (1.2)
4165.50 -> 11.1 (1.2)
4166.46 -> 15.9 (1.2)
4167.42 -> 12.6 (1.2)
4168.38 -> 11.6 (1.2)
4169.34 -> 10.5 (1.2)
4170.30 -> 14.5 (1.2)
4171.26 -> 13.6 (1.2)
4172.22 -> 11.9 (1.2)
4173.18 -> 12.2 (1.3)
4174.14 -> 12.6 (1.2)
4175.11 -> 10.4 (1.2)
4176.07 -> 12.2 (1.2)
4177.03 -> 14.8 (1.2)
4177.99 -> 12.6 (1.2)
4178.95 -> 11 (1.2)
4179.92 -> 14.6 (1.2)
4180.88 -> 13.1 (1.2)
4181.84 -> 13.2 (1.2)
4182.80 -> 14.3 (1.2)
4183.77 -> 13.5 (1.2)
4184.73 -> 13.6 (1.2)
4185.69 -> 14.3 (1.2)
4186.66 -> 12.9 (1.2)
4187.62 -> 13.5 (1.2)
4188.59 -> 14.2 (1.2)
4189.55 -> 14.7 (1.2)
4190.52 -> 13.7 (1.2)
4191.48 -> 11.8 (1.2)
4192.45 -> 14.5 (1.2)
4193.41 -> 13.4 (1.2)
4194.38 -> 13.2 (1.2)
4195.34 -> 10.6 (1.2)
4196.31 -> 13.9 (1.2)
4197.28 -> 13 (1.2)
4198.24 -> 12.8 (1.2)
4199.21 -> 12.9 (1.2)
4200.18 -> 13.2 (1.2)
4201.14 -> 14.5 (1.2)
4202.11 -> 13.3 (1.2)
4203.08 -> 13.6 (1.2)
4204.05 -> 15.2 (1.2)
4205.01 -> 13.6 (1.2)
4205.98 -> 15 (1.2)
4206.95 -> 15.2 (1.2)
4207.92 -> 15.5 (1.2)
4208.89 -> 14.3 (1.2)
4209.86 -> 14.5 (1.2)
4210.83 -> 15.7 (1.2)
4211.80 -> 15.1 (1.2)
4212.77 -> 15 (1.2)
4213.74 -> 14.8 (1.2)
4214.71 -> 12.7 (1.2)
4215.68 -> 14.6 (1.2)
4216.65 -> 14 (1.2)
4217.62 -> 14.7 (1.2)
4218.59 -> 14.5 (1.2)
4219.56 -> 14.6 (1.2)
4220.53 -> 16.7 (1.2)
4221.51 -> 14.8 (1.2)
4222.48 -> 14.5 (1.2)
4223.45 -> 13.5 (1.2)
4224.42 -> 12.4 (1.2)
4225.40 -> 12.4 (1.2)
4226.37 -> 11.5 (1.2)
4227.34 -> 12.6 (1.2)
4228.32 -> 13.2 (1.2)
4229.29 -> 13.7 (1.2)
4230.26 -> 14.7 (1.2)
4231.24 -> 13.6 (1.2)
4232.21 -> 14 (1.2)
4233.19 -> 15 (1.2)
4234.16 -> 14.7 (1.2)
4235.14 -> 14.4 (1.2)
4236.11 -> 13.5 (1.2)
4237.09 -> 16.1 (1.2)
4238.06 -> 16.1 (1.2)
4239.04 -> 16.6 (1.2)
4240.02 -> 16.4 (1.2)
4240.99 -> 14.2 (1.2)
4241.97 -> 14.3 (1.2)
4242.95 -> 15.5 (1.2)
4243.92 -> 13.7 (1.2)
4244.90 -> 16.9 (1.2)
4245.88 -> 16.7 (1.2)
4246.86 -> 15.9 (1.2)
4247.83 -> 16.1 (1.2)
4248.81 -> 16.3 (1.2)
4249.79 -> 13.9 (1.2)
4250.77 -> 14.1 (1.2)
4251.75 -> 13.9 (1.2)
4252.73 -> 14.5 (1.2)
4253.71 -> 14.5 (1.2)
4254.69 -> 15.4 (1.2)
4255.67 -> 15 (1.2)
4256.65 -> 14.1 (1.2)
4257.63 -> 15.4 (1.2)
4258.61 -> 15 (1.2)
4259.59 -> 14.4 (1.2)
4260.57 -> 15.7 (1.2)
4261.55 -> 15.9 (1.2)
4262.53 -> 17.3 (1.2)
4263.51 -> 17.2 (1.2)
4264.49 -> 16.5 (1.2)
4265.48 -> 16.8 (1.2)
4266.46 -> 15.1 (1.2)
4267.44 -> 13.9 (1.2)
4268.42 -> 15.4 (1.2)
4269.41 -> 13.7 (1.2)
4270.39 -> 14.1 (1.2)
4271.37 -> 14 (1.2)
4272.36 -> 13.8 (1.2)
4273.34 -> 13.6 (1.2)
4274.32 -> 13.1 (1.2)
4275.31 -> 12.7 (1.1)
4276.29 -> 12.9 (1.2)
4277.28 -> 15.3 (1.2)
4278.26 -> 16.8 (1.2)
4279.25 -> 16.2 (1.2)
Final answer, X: -1.3 A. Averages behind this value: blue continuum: 12.6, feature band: 14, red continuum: 15.2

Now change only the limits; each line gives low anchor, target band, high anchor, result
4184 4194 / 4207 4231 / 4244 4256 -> 0.38 A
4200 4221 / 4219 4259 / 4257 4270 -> 1.21 A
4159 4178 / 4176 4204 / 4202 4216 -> 0.68 A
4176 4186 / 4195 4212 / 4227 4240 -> -0.11 A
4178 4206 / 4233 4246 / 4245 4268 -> -0.32 A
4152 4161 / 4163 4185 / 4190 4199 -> 0.22 A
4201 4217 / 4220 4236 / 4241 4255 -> 1.01 A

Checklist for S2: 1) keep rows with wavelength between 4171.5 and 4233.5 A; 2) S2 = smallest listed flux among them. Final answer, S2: 10.4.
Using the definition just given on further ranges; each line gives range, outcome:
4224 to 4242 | 11.5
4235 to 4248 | 13.5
